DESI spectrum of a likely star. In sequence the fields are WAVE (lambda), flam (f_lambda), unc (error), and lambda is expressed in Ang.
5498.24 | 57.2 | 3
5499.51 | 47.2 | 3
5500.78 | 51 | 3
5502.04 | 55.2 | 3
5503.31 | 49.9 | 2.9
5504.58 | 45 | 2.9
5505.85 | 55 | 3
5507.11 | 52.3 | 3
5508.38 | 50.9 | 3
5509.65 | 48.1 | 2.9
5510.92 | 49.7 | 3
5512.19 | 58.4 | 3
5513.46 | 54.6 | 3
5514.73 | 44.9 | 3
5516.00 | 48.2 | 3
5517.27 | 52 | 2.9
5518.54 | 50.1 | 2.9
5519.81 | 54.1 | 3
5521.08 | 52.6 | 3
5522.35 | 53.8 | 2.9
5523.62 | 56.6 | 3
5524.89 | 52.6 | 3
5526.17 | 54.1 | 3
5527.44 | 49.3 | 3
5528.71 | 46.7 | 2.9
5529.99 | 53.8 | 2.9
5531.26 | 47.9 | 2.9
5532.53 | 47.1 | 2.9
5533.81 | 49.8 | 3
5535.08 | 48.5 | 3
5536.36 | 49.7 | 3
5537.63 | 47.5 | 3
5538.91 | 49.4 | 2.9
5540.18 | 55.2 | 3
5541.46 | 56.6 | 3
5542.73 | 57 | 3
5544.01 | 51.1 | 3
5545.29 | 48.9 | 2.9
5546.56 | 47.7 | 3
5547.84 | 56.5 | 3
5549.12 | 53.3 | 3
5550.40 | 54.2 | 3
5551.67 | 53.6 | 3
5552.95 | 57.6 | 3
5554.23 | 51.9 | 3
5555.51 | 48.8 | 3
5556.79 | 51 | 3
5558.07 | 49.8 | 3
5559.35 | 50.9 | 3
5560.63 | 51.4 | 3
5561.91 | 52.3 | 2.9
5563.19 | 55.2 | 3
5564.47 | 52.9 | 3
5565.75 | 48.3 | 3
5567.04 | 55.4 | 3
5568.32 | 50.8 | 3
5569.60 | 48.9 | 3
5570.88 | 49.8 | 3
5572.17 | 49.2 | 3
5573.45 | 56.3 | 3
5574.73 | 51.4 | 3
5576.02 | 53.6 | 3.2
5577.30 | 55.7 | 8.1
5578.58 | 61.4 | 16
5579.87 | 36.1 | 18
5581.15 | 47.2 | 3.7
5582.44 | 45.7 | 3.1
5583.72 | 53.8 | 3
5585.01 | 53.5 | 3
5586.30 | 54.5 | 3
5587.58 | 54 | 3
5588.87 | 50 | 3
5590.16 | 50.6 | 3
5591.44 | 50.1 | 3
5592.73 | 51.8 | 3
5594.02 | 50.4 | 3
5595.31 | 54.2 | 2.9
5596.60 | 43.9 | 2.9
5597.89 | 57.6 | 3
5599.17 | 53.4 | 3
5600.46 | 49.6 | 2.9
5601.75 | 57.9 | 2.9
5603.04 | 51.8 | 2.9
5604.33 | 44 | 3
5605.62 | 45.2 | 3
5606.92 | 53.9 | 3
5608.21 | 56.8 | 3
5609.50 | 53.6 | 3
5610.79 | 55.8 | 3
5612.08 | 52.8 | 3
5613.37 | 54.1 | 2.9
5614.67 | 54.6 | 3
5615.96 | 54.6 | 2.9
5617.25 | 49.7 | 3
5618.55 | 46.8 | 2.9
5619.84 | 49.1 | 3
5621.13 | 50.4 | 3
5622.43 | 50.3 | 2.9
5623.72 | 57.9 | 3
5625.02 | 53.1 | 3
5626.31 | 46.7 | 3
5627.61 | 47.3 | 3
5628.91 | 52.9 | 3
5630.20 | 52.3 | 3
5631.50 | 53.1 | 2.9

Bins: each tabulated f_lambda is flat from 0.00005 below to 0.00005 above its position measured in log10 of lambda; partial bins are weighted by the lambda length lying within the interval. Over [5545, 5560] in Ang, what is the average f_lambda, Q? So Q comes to 52.1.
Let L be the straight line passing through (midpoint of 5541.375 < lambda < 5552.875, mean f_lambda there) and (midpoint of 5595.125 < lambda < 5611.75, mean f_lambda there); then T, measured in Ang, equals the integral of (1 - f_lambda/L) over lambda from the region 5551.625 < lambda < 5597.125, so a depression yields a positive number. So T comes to 1.1 Ang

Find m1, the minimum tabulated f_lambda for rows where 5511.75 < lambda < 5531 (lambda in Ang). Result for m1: 44.9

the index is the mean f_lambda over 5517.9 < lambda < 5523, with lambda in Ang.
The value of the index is 52.7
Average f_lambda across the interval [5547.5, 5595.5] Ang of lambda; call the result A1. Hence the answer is 51.8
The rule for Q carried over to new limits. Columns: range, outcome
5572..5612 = 51.8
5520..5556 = 51.9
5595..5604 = 52.3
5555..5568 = 51.6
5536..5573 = 51.9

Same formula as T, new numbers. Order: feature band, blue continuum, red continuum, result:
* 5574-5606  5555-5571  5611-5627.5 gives 0.2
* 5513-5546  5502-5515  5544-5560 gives 0.3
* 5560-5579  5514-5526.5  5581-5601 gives -0.4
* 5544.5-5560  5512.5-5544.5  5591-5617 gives -0.1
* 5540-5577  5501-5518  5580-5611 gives -0.8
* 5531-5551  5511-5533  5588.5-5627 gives 0.1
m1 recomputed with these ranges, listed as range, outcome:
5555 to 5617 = 36.1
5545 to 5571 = 47.7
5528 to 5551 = 46.7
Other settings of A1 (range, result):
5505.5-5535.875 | 51.3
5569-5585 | 50.9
